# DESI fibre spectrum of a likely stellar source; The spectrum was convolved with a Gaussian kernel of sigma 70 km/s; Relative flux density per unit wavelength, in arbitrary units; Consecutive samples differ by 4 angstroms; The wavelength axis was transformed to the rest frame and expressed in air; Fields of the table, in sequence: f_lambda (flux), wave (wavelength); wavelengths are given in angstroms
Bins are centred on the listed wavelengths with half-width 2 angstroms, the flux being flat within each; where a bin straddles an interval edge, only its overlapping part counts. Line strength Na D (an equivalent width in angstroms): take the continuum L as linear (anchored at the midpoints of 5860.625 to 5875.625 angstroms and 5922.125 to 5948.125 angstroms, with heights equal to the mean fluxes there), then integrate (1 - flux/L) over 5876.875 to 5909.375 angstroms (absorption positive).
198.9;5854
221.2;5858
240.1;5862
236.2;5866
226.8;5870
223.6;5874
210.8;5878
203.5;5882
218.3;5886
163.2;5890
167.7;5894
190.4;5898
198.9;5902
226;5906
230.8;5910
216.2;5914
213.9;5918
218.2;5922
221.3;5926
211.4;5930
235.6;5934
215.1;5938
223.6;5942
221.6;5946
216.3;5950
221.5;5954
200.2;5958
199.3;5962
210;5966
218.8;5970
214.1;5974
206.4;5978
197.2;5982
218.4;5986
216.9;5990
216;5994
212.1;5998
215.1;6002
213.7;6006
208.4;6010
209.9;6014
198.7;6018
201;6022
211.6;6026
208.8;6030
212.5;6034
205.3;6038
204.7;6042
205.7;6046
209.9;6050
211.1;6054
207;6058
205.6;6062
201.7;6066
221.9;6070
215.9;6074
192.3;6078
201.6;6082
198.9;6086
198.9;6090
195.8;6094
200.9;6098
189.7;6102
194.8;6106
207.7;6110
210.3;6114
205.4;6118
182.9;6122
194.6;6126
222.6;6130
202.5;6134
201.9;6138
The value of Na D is 4.2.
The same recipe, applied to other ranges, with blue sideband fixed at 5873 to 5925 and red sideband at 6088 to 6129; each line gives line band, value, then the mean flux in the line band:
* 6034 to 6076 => -1.8 angstroms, 209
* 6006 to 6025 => -0.4 angstroms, 206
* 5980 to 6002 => -1.0 angstroms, 212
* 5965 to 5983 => -0.6 angstroms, 210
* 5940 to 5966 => -1.2 angstroms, 213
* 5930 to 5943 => -1.1 angstroms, 223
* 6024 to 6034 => -0.5 angstroms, 211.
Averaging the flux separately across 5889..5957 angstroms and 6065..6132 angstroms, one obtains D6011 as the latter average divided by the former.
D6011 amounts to 0.95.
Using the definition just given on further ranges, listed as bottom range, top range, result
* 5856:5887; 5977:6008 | 0.95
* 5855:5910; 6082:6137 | 0.95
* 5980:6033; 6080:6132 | 0.95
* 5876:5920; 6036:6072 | 1.02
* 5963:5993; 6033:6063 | 0.98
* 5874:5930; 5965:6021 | 1.02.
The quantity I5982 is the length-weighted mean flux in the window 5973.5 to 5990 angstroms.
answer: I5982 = 210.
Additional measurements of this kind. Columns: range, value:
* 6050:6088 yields 206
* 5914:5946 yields 220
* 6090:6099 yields 198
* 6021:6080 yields 208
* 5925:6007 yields 214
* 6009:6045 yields 207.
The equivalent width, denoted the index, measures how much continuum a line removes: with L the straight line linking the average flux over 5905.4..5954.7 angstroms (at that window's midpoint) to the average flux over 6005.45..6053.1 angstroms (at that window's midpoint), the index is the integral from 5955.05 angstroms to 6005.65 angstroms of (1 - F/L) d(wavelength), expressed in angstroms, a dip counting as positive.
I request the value 0.8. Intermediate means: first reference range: 221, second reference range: 207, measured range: 211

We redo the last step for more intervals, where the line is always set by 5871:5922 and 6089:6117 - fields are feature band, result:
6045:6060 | -0.53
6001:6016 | -0.65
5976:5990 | -0.35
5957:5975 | -0.40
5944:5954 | -0.73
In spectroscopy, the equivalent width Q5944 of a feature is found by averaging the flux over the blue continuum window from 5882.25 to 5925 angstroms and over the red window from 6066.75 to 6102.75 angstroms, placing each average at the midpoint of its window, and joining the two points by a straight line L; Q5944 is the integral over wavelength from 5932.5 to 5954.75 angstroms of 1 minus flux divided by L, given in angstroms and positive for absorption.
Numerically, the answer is -1.9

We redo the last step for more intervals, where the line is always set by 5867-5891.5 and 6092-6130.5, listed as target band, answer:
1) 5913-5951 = -2.2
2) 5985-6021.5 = -1.3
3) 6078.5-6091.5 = 0.1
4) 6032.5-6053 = -0.5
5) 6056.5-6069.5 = -0.3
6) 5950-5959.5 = -0.3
